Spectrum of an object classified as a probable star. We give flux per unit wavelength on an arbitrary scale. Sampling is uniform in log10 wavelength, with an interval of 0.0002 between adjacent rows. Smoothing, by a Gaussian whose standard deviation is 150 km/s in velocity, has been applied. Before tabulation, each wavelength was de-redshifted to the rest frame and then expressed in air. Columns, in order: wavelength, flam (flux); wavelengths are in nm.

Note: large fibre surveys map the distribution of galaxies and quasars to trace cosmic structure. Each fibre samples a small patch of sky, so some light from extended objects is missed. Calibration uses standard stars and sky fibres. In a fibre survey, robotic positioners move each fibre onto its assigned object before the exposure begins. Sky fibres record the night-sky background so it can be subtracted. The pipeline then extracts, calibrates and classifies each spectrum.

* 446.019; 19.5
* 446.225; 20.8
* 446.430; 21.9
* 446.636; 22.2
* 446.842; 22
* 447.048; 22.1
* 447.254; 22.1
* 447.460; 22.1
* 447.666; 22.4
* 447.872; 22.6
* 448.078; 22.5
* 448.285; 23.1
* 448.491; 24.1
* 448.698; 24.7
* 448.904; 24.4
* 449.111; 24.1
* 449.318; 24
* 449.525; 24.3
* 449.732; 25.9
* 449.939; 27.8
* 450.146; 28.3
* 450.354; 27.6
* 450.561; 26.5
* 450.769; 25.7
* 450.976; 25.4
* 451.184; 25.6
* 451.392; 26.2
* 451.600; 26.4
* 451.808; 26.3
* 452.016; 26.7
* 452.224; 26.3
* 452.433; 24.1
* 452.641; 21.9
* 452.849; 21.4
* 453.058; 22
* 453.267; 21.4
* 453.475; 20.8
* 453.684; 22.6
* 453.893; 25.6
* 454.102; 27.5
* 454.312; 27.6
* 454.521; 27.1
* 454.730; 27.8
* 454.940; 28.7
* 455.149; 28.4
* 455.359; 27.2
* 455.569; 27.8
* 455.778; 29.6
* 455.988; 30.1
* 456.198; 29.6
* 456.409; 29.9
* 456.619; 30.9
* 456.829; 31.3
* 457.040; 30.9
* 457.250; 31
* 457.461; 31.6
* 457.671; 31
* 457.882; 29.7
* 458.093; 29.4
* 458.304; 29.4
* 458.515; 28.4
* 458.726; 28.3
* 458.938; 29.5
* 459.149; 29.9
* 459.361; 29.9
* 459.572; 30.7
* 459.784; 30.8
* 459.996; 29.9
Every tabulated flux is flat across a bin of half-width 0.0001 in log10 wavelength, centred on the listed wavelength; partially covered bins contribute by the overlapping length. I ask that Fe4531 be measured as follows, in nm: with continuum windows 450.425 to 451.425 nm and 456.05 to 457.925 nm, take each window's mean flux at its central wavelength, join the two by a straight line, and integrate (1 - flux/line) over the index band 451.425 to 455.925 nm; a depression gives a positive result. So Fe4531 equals 0.39 nm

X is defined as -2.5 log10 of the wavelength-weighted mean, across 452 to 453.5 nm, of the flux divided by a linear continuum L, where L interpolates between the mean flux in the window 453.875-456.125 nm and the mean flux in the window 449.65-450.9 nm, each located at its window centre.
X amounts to 0.20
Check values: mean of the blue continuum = 27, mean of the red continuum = 28.1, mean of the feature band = 23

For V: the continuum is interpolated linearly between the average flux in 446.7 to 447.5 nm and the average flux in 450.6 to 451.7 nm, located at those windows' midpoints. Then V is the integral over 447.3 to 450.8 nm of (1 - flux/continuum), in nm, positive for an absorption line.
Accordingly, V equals -0.11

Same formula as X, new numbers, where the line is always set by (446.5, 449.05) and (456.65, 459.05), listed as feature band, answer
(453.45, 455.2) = 0.047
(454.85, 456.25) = -0.012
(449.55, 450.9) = -0.092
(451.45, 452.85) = 0.040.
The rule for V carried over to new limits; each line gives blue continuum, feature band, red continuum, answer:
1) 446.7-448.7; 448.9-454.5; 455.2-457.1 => 0.17 nm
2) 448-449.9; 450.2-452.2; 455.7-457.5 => -0.02 nm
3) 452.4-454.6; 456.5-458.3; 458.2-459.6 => -0.18 nm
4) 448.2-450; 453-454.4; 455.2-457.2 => 0.20 nm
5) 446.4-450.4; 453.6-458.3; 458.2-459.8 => -0.16 nm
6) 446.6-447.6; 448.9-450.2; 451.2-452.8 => -0.10 nm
